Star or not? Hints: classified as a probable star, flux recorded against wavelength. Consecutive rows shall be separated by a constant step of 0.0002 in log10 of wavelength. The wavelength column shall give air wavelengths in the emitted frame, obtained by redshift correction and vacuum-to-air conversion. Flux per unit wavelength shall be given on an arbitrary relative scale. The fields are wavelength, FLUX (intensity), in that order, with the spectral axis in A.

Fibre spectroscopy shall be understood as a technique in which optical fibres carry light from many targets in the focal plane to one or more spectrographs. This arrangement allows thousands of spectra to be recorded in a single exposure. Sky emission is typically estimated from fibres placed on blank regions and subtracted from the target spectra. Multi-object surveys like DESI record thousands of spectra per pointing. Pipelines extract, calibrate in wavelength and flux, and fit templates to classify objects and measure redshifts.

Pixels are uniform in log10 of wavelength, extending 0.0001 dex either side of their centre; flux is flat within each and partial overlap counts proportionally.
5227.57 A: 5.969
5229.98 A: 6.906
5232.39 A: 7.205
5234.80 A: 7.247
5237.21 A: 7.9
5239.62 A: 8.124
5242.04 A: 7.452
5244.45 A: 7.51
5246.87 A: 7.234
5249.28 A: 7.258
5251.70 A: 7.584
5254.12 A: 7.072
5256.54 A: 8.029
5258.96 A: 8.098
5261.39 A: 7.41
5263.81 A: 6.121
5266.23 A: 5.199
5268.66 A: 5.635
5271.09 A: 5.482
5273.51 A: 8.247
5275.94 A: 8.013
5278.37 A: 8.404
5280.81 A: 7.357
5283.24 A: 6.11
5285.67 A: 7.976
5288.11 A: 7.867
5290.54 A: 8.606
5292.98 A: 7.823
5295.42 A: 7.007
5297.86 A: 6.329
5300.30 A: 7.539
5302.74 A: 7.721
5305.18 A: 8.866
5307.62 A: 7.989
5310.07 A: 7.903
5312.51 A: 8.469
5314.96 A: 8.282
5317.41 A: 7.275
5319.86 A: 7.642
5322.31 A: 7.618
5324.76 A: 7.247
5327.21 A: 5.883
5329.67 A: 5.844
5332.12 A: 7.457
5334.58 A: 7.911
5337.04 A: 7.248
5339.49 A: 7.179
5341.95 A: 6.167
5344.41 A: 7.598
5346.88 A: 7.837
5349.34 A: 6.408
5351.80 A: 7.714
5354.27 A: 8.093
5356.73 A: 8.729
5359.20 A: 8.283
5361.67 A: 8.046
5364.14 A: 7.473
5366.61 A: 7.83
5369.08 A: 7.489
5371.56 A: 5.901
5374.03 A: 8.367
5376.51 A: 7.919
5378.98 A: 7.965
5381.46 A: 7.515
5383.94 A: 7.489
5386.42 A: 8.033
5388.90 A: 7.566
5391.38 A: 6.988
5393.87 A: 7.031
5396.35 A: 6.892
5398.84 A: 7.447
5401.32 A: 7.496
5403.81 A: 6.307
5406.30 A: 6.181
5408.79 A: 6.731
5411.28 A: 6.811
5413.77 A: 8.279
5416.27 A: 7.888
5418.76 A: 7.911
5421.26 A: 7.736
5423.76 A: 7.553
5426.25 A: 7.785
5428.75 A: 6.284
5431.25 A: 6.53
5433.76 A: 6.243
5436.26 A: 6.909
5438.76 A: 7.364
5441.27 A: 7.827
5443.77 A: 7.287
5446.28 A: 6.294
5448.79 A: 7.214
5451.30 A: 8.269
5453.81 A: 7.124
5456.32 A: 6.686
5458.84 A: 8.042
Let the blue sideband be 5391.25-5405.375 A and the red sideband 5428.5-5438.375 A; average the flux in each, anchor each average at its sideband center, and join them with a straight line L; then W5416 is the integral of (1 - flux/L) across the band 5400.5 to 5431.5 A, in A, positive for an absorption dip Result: -1.9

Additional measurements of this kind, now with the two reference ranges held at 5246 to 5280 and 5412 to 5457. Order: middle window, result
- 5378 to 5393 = -0.7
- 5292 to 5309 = -1.1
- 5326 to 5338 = 0.6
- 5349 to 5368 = -1.8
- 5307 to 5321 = -1.5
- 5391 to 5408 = 0.8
